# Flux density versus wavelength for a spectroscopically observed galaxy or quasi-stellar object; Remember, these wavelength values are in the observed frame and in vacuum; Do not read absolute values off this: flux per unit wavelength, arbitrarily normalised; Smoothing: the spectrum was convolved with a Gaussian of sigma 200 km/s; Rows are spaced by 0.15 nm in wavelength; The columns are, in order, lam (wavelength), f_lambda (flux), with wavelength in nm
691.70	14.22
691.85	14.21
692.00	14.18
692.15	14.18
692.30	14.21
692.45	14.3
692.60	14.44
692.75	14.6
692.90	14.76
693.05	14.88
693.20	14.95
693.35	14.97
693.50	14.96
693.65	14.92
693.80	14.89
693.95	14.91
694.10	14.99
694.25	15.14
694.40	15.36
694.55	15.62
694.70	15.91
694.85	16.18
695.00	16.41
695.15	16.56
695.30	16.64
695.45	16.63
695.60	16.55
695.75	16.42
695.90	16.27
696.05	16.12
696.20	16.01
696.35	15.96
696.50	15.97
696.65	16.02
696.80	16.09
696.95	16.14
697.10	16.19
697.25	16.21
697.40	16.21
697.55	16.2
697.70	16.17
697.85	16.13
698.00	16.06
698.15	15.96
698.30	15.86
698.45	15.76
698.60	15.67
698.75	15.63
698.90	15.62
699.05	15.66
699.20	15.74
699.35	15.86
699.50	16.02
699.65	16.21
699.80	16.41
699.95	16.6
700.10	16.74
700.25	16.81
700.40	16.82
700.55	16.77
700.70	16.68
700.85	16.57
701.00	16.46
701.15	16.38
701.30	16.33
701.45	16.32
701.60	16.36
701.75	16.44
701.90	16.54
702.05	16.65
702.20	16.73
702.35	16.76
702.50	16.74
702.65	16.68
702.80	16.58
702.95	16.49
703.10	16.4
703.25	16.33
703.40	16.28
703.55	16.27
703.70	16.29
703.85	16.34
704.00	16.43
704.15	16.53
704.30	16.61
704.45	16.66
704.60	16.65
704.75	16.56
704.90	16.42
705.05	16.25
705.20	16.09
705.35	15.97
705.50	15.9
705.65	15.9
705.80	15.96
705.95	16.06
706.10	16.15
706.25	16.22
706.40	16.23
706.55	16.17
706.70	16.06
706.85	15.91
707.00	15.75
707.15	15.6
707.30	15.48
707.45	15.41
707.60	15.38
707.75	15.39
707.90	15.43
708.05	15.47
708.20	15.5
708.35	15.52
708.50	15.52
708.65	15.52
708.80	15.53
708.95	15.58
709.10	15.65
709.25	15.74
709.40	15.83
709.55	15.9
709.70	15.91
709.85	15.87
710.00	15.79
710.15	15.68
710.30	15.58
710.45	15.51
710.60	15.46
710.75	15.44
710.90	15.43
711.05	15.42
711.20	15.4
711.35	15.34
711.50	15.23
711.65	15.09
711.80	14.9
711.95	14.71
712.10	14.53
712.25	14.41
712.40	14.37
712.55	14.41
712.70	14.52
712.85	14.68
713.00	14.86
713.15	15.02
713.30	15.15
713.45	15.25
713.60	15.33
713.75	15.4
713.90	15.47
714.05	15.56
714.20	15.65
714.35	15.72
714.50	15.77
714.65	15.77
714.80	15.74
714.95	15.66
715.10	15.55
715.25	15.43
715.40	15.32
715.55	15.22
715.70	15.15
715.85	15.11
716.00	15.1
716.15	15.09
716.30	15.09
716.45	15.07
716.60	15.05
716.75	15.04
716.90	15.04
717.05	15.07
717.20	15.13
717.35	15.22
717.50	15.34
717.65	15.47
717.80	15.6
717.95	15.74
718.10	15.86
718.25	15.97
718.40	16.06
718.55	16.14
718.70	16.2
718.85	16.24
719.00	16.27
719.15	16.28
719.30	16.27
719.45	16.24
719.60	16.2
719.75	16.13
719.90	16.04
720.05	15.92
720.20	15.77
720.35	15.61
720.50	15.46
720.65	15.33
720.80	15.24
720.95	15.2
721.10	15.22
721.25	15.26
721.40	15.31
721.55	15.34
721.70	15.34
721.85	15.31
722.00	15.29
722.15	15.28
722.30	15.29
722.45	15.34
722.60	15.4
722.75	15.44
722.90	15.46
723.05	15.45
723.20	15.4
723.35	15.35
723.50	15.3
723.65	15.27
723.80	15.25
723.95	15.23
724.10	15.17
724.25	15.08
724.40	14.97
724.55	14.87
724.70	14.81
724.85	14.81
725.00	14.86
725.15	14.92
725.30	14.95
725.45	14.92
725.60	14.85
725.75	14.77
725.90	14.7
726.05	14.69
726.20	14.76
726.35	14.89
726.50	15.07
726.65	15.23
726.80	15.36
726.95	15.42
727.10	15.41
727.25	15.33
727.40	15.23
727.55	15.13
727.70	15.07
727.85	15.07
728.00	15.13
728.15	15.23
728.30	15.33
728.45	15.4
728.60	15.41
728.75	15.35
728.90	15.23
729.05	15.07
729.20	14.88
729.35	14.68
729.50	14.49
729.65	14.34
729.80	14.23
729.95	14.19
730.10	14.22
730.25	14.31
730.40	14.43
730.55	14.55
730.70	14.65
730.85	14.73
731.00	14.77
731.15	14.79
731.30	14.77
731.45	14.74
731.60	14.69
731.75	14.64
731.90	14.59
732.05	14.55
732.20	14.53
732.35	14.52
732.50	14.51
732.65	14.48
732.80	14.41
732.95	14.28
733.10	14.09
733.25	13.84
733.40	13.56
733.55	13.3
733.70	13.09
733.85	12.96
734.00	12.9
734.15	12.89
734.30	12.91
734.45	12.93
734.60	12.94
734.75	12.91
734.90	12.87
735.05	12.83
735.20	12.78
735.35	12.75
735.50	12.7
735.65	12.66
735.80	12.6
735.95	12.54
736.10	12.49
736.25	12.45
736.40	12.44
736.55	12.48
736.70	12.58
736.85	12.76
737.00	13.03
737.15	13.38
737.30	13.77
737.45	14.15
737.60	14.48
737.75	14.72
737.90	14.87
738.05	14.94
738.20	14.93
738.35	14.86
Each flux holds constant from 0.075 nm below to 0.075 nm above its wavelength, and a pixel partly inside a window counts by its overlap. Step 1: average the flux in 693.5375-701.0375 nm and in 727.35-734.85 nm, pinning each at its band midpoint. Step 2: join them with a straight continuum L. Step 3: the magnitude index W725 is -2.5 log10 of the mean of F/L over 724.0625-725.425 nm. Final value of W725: -0.02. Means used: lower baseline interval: 16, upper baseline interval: 14.4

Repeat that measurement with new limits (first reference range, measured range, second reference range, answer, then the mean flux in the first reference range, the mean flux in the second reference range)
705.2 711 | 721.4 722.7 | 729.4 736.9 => -0.054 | 15.7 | 13.7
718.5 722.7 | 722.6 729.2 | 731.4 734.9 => -0.018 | 15.7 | 13.8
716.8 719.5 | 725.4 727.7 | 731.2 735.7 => -0.032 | 15.8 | 13.7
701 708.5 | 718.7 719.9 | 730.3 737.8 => -0.092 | 16.2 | 13.6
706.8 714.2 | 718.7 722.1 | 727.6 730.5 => -0.044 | 15.3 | 14.8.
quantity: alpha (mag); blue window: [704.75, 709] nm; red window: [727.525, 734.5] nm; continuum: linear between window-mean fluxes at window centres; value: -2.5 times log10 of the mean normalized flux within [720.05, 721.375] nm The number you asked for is -0.03 mag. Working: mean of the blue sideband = 15.8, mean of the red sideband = 14.4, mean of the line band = 15.4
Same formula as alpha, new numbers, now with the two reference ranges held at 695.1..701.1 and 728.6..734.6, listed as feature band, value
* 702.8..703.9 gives -0.031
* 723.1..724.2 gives -0.041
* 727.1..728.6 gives -0.055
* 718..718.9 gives -0.073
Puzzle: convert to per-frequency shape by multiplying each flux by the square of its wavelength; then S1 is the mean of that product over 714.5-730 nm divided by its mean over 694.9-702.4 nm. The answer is 1.01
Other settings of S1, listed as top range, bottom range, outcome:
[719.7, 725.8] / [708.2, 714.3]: 1.03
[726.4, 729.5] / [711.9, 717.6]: 1.04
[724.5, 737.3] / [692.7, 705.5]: 0.96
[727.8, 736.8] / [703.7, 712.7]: 0.95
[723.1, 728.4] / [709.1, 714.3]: 1.03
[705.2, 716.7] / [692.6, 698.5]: 1.02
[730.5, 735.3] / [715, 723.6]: 0.93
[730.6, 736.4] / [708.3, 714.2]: 0.95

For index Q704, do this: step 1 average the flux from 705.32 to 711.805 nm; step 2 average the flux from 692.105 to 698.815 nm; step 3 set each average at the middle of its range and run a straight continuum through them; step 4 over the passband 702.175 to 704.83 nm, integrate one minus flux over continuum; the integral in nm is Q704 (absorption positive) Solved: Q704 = -0.145 nm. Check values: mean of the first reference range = 15.7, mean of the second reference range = 15.7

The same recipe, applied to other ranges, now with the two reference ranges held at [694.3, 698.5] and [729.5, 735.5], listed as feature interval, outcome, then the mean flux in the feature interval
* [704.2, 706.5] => -0.10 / 16.2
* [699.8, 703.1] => -0.16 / 16.6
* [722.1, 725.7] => -0.17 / 15.1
